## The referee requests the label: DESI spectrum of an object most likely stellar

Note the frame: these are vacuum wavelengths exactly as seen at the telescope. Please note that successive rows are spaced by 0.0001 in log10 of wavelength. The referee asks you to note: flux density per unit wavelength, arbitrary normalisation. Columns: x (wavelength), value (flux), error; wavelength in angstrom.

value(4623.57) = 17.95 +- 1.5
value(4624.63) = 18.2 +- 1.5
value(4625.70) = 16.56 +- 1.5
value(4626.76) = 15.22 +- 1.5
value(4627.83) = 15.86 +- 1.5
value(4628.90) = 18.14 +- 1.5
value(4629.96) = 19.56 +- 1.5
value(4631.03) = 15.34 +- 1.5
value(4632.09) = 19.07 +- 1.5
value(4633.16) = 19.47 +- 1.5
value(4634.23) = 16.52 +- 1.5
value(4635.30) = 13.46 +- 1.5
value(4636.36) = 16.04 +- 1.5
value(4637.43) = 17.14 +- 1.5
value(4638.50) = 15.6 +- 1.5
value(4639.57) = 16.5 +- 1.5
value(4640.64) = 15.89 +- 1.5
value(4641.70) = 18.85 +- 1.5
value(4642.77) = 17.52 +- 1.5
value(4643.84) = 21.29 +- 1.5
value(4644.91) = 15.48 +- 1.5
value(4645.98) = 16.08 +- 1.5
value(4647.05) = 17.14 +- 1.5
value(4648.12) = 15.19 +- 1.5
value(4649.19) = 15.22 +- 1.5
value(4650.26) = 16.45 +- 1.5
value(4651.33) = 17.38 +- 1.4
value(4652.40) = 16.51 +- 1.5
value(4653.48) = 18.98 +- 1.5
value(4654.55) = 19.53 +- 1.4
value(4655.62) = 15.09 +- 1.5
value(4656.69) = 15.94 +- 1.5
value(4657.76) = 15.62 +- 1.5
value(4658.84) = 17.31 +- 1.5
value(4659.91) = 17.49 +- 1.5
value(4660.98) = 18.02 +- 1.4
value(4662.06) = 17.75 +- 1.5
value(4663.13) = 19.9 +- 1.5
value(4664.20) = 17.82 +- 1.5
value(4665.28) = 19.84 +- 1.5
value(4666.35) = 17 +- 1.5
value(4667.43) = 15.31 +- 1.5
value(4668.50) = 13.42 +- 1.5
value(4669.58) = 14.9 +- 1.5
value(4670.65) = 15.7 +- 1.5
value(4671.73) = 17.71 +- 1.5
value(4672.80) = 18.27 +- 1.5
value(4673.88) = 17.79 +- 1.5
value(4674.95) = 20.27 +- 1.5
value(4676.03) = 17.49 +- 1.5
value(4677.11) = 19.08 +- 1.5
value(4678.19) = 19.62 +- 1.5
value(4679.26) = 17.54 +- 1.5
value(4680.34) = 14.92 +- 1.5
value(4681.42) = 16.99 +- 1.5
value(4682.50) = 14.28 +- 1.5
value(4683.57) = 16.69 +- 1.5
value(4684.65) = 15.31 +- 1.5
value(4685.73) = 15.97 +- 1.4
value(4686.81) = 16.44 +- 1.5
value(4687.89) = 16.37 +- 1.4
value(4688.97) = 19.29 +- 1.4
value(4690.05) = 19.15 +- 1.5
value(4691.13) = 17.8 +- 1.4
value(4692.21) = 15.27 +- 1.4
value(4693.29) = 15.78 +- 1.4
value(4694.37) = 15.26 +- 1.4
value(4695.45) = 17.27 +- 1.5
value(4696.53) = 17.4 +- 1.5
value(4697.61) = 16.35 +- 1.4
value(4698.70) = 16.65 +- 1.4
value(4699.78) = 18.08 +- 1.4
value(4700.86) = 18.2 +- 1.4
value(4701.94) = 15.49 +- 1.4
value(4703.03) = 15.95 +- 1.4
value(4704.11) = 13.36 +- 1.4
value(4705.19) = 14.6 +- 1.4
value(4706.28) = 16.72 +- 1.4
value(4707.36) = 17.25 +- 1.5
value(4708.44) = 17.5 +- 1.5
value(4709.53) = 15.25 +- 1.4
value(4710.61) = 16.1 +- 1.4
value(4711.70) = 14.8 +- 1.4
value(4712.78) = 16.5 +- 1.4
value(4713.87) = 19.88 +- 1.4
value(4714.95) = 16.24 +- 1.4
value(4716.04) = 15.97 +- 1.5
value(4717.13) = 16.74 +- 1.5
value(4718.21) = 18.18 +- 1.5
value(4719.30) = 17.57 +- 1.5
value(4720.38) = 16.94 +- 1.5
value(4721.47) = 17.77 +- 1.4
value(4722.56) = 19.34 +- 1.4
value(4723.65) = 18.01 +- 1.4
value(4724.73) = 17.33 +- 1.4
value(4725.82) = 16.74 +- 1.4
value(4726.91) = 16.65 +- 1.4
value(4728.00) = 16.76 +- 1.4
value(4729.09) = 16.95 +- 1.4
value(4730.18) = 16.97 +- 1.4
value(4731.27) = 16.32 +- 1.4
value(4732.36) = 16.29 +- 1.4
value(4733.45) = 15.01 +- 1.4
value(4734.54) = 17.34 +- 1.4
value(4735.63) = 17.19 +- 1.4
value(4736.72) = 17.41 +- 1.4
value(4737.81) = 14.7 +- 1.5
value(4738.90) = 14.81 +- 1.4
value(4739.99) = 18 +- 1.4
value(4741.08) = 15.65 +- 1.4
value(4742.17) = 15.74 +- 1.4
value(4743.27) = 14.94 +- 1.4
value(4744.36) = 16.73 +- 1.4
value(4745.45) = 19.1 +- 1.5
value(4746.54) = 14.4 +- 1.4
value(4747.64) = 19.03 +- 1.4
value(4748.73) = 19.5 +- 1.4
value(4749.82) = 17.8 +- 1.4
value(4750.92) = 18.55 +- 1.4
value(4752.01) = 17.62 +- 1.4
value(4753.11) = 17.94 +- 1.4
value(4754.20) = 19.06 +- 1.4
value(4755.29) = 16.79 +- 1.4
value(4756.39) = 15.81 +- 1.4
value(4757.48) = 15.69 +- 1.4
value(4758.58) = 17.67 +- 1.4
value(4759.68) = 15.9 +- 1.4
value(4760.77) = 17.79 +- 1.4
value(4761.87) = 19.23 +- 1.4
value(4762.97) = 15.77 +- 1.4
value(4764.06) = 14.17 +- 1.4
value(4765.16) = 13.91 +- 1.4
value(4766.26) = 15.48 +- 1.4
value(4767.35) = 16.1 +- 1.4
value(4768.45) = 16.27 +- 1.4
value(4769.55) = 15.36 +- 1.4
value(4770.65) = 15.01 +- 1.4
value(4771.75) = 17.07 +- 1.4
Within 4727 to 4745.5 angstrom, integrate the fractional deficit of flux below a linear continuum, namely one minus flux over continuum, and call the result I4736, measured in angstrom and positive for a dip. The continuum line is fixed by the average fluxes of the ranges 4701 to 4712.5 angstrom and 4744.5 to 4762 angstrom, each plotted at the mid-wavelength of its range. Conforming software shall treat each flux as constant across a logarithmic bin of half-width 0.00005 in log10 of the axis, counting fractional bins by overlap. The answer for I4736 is 0.6 angstrom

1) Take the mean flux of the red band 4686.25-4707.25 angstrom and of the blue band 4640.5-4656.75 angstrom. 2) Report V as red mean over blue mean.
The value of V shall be 1.0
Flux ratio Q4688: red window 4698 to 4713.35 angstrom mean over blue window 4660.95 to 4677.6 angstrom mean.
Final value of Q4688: 0.92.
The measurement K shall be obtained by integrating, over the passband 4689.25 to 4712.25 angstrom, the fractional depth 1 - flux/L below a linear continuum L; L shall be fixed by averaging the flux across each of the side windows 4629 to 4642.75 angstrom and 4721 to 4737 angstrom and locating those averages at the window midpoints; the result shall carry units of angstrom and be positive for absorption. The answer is 0.8 angstrom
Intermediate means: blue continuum 17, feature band 16.4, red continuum 17.1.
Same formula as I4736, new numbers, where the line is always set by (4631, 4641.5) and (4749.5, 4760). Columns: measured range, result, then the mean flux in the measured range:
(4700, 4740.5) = 1.0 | 16.7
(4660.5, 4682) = -0.8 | 17.5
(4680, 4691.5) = 0.2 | 16.7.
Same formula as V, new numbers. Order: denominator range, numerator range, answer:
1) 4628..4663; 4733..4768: 0.98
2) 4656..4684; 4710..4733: 0.99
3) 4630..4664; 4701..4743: 0.97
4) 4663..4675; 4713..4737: 1.00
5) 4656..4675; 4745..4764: 1.02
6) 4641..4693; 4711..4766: 0.99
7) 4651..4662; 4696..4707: 0.95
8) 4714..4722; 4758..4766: 0.95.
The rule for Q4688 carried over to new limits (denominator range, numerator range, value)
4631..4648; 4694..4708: 0.97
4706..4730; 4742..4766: 0.99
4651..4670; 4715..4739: 0.99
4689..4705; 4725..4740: 0.99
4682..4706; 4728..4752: 1.02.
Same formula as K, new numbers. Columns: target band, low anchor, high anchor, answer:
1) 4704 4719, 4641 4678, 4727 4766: 0.4 angstrom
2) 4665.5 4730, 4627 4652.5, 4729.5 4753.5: 0.2 angstrom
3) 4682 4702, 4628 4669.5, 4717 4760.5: 0.4 angstrom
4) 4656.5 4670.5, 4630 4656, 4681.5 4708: -0.1 angstrom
